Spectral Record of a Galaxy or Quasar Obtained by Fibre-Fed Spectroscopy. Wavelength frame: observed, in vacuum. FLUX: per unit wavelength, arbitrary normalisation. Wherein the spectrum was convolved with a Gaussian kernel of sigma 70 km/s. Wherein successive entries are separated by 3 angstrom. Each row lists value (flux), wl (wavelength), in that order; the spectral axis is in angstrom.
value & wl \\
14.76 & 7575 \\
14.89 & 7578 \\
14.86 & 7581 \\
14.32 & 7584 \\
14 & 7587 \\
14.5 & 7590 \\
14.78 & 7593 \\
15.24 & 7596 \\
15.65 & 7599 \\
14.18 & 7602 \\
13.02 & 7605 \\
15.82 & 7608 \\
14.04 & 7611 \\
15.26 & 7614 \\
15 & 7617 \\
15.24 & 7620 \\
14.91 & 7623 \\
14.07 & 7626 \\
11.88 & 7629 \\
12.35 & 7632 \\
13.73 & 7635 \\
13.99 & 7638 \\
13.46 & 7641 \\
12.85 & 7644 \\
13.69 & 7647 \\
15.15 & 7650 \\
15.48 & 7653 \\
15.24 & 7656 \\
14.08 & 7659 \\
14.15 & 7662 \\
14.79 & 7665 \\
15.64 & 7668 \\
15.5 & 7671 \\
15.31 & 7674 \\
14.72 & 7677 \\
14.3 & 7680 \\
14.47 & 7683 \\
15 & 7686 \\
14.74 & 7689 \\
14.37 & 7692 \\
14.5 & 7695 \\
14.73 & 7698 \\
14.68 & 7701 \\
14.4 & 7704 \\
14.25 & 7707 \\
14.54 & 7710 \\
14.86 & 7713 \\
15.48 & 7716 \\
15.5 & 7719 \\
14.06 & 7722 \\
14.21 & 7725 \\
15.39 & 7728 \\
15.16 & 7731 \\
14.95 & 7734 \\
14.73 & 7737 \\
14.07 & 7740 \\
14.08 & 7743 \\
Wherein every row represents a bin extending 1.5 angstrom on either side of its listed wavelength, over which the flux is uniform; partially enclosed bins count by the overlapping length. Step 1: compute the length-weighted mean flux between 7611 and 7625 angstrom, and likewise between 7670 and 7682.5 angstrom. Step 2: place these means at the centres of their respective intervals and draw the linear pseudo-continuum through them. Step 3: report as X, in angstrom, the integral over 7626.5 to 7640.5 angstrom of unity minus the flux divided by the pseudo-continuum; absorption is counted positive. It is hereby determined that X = 1.7 angstrom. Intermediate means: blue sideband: 15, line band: 13.1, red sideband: 14.9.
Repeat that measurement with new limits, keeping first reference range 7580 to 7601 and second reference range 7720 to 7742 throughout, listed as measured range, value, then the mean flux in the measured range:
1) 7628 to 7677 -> 1.5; 14.2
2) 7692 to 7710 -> 0.2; 14.5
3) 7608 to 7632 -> 0.7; 14.3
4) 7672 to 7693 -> -0.1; 14.7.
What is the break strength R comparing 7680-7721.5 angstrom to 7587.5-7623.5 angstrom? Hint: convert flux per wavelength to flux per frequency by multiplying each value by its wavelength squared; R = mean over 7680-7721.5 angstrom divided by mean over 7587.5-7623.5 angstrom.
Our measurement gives 1.02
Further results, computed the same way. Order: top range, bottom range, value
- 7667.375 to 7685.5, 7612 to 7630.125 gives 1.05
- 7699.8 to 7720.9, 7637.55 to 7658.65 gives 1.05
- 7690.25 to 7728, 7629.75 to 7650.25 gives 1.11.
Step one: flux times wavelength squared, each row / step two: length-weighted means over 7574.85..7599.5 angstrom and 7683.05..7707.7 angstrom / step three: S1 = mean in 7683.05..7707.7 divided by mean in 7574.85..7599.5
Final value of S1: 1.02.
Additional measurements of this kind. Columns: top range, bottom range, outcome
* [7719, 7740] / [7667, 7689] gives 1.00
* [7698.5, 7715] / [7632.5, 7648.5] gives 1.10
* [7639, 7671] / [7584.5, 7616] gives 1.00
